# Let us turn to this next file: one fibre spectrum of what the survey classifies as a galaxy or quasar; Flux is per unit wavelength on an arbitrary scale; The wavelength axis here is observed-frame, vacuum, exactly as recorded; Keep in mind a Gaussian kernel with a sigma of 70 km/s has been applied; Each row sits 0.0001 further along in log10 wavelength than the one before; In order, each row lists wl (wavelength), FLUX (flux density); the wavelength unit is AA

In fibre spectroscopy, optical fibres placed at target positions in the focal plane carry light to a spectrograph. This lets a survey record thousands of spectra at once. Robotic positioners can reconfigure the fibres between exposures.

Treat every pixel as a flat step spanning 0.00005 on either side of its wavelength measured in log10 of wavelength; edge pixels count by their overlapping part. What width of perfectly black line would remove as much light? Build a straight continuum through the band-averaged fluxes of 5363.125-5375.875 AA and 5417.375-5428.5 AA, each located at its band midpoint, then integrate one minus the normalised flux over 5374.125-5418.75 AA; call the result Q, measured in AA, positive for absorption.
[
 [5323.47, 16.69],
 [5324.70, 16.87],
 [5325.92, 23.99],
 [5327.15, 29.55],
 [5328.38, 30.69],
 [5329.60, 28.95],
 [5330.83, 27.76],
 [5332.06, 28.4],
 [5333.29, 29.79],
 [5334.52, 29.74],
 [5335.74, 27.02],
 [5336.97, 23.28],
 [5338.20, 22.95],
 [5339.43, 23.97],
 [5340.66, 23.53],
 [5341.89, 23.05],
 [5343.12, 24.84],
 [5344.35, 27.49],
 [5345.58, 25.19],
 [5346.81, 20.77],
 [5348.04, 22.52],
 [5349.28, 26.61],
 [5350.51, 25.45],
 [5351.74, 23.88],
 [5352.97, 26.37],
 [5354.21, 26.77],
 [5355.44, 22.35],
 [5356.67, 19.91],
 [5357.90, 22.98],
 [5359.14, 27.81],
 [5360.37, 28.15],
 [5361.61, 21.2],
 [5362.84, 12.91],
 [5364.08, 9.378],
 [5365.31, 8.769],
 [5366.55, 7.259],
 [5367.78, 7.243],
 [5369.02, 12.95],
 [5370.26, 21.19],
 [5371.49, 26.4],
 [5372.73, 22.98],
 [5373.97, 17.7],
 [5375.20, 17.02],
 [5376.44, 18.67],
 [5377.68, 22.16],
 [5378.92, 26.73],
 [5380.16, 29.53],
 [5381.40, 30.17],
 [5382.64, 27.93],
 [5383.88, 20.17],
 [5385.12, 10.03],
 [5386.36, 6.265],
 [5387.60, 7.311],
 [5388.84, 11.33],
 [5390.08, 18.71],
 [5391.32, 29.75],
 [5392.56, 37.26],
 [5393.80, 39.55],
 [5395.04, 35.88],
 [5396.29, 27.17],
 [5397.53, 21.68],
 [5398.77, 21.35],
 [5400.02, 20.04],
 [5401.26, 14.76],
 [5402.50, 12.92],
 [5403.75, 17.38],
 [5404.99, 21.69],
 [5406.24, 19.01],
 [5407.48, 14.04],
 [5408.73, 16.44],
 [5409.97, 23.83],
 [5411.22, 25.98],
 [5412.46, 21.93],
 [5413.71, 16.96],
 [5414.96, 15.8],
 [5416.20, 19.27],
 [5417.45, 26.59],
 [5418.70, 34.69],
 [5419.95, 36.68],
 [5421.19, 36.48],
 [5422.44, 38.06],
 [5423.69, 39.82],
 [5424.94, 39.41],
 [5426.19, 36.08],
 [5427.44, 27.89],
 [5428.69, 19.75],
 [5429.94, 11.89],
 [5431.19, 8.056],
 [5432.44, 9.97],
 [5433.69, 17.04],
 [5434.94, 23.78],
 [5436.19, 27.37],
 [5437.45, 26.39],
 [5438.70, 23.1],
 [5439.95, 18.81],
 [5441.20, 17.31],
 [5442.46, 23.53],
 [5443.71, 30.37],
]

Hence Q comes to 4.9 AA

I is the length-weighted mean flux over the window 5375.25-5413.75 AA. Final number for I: 21.5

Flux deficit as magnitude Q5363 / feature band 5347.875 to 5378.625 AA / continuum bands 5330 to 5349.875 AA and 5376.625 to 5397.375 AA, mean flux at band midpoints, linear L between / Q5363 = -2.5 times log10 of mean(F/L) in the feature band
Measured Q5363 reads 0.23 mag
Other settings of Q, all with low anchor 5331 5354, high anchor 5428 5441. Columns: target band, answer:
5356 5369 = 4.1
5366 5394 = 3.0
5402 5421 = -1.6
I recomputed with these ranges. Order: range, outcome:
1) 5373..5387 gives 20.6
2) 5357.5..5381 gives 19.1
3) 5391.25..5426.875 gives 26.2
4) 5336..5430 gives 22.7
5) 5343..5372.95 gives 20.8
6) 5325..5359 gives 25.4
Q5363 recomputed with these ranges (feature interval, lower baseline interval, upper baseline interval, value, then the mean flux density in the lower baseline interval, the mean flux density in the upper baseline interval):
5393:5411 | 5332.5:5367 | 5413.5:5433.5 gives 0.14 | 22.7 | 26.1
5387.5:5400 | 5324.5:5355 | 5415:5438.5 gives 0.02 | 25.7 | 26.3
